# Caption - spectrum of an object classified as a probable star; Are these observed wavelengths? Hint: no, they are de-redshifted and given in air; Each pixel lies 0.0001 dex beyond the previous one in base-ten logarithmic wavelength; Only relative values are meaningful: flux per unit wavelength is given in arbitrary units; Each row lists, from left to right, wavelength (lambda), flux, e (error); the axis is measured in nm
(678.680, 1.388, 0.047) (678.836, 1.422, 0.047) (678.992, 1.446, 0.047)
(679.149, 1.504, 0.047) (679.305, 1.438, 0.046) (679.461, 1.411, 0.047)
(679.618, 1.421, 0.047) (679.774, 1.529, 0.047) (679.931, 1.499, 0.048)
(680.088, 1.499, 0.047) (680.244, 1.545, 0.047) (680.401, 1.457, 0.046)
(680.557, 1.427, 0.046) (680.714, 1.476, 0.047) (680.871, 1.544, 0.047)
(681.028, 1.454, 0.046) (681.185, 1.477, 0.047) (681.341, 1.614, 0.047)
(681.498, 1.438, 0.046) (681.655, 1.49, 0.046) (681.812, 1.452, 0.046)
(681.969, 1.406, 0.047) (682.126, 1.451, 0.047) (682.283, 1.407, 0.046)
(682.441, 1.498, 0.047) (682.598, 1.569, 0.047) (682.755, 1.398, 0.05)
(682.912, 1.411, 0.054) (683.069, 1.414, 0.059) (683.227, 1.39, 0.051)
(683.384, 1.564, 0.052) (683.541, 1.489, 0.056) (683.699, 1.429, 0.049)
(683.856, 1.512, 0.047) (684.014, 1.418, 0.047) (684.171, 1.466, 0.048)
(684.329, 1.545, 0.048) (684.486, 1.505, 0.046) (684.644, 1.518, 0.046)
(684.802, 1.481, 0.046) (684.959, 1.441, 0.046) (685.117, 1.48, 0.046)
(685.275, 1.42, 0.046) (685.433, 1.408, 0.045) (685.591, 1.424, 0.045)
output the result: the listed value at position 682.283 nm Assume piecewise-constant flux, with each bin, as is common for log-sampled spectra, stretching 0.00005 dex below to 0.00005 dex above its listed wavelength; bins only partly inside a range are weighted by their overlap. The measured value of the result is 1.407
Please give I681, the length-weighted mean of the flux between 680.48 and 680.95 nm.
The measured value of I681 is 1.48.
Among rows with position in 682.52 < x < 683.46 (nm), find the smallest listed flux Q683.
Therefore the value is 1.39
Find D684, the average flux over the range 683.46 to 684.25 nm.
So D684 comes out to 1.46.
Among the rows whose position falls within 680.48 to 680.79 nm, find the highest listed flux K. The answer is 1.476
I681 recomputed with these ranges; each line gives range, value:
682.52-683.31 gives 1.44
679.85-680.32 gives 1.51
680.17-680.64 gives 1.48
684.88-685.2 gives 1.46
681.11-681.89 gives 1.5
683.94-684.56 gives 1.49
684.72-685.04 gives 1.46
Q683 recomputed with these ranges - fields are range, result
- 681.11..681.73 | 1.438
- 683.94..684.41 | 1.418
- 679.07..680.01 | 1.411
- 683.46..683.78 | 1.429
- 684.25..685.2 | 1.441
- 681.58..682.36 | 1.406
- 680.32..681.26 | 1.427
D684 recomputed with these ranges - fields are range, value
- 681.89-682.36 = 1.42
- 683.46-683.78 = 1.46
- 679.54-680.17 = 1.49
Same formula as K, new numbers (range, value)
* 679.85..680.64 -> 1.545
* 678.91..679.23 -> 1.504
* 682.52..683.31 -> 1.569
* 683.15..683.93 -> 1.564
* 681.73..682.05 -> 1.452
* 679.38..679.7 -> 1.421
